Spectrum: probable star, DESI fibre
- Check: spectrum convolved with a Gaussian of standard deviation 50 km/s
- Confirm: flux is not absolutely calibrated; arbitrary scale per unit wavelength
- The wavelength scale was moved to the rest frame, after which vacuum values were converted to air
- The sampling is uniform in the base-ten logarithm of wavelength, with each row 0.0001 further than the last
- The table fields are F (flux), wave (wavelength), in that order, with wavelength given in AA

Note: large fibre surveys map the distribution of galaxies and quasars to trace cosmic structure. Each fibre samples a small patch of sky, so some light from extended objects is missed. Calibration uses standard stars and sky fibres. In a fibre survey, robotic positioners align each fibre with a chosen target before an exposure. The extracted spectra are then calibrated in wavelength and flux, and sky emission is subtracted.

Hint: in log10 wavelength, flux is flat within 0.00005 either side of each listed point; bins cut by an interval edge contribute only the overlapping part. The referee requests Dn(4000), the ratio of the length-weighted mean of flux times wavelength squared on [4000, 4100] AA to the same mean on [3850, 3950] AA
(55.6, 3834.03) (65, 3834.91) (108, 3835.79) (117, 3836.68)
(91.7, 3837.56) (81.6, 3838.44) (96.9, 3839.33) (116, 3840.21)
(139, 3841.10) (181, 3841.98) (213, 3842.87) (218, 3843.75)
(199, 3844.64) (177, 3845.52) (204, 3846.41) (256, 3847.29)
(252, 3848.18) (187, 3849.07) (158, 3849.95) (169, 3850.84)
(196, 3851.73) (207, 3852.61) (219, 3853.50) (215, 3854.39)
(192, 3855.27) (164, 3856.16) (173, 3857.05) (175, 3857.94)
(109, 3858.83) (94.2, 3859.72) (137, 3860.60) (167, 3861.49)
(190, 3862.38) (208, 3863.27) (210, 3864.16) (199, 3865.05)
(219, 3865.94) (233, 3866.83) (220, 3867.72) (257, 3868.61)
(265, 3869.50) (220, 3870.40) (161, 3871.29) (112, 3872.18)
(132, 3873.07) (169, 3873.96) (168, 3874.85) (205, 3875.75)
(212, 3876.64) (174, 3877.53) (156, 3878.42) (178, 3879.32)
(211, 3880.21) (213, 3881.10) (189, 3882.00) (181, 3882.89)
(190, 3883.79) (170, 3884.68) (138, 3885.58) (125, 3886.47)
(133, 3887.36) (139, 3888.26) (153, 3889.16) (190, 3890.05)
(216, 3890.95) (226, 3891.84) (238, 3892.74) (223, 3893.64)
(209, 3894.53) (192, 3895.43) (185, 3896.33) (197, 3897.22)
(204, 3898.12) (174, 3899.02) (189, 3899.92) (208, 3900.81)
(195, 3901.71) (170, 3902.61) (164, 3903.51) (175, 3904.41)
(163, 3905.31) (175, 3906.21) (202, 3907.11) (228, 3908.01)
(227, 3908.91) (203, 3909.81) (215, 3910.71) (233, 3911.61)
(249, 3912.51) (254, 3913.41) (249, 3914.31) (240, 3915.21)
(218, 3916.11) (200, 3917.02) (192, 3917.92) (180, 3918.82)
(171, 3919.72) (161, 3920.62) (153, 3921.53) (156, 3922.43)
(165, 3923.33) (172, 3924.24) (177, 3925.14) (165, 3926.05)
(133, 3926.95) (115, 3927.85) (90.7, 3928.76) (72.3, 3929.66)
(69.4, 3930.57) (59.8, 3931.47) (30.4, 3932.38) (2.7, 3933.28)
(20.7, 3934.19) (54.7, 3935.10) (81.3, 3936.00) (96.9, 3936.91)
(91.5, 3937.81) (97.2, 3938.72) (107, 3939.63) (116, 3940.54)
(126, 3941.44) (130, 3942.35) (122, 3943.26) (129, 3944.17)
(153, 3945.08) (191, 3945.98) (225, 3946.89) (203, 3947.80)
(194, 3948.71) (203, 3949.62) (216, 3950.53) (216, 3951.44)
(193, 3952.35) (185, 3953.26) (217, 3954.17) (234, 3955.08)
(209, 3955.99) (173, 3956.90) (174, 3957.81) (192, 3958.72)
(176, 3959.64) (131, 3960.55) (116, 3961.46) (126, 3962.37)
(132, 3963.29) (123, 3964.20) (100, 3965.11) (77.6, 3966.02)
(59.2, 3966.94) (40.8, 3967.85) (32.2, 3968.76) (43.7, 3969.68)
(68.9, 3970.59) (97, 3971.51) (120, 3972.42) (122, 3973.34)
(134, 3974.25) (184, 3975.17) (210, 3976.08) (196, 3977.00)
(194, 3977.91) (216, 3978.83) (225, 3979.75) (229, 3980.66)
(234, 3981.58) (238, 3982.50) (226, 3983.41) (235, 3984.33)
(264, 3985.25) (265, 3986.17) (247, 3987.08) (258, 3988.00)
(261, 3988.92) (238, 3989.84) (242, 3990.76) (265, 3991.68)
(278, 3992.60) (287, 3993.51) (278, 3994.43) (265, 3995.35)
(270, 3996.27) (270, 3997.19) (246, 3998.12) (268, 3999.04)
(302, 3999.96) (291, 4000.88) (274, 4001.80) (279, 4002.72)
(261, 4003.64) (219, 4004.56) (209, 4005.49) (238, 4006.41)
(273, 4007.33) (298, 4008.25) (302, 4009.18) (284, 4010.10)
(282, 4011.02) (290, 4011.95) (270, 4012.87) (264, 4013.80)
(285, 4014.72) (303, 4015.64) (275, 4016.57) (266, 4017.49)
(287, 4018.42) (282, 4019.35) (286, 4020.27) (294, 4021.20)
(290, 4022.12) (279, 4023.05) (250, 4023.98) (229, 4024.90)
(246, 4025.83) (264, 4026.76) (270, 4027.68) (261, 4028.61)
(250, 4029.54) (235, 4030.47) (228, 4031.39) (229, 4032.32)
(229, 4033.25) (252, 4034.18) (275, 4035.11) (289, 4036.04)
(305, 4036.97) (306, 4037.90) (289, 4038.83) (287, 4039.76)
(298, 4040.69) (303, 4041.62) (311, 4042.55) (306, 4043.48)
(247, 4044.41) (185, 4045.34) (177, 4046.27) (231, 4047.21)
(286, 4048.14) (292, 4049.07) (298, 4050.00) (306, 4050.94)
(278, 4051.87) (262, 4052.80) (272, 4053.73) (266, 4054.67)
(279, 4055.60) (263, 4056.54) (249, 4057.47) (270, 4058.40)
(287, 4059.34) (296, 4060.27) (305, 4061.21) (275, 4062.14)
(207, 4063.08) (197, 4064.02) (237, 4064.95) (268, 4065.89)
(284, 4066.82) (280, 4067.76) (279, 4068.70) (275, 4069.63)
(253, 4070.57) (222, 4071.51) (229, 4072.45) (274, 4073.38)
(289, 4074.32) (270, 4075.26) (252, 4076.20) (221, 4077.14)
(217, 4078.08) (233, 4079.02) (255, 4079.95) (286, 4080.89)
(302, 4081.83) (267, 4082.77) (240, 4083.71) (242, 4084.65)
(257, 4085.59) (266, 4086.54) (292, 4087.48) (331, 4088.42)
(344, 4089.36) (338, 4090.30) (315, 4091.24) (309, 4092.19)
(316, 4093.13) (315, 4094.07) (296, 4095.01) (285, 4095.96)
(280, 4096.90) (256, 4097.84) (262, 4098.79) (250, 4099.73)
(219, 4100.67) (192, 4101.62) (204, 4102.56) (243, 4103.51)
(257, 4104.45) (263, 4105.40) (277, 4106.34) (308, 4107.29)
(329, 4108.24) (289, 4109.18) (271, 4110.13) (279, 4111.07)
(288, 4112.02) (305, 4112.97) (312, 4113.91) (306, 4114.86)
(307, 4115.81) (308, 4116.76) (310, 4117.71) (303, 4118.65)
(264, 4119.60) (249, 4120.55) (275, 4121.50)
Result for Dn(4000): 1.7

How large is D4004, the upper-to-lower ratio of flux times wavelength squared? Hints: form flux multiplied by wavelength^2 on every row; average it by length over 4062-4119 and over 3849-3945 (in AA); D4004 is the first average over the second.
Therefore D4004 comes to 1.8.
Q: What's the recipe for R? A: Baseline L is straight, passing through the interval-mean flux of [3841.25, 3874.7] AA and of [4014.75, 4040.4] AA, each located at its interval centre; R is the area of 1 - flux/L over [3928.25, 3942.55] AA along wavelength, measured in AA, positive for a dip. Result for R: 9.43 AA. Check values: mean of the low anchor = 190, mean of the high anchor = 269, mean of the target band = 77.1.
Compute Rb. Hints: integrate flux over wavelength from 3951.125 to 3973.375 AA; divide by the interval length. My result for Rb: 134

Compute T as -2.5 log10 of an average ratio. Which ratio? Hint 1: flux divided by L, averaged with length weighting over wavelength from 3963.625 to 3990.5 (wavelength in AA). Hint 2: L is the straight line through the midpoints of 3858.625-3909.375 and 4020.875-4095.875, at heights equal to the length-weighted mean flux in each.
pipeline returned 0.33 mag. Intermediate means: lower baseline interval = 186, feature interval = 171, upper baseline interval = 270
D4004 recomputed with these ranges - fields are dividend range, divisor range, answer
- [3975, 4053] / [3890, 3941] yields 1.69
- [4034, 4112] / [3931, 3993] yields 1.79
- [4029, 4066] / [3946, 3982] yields 1.73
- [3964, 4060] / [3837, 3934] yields 1.46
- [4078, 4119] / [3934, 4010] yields 1.58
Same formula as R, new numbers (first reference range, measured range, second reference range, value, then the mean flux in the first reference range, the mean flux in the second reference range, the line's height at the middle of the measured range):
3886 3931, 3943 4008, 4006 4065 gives 8.9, 183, 269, 228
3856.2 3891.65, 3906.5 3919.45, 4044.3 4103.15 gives -1.5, 179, 266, 196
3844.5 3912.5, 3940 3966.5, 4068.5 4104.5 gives 6.4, 190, 268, 218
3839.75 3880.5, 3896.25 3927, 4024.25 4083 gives 2.0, 187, 263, 207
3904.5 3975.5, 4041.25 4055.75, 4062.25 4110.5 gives -1.9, 148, 268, 237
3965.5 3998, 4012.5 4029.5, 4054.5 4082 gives -3.5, 197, 260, 226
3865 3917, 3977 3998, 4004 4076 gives -0.5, 195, 267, 242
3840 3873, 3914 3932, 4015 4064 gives 5.1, 189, 269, 218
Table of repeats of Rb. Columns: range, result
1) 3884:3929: 186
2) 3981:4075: 266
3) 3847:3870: 195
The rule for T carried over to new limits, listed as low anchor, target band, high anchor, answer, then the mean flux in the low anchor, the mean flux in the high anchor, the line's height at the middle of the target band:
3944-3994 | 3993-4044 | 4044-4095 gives -0.21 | 182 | 269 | 225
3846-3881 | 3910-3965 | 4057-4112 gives 0.36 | 189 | 269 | 216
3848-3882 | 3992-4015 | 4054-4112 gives -0.14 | 187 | 269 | 239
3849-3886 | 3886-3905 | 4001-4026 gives 0.09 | 184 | 272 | 201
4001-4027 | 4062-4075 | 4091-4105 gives 0.05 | 271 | 266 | 268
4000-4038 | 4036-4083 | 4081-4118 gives 0.03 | 268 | 283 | 276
